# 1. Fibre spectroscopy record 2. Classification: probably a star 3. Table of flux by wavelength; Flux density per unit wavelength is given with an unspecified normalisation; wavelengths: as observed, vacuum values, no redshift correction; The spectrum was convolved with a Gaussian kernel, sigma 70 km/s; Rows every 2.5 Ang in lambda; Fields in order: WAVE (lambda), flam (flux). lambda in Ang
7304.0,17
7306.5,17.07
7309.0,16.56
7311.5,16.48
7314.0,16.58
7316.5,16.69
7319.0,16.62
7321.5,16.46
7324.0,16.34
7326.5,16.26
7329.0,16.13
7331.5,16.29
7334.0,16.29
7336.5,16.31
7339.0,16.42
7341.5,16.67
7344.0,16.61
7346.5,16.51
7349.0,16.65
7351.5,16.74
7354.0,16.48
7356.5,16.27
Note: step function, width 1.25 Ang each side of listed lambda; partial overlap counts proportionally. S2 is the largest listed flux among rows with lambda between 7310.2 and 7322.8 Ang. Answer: 16.69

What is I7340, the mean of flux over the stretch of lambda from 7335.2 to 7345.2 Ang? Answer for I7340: 16.5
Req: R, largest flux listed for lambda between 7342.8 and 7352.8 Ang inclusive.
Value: 16.74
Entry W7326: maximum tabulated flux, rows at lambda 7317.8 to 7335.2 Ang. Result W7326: 16.62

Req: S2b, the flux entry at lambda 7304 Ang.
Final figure 17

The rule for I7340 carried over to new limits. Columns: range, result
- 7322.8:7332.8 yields 16.3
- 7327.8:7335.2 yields 16.2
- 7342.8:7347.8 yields 16.6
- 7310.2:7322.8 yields 16.6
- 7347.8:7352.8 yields 16.7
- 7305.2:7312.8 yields 16.7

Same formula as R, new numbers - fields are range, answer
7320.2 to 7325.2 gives 16.46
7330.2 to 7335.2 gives 16.29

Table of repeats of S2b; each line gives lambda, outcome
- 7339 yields 16.42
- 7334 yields 16.29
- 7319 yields 16.62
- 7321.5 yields 16.46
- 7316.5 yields 16.69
